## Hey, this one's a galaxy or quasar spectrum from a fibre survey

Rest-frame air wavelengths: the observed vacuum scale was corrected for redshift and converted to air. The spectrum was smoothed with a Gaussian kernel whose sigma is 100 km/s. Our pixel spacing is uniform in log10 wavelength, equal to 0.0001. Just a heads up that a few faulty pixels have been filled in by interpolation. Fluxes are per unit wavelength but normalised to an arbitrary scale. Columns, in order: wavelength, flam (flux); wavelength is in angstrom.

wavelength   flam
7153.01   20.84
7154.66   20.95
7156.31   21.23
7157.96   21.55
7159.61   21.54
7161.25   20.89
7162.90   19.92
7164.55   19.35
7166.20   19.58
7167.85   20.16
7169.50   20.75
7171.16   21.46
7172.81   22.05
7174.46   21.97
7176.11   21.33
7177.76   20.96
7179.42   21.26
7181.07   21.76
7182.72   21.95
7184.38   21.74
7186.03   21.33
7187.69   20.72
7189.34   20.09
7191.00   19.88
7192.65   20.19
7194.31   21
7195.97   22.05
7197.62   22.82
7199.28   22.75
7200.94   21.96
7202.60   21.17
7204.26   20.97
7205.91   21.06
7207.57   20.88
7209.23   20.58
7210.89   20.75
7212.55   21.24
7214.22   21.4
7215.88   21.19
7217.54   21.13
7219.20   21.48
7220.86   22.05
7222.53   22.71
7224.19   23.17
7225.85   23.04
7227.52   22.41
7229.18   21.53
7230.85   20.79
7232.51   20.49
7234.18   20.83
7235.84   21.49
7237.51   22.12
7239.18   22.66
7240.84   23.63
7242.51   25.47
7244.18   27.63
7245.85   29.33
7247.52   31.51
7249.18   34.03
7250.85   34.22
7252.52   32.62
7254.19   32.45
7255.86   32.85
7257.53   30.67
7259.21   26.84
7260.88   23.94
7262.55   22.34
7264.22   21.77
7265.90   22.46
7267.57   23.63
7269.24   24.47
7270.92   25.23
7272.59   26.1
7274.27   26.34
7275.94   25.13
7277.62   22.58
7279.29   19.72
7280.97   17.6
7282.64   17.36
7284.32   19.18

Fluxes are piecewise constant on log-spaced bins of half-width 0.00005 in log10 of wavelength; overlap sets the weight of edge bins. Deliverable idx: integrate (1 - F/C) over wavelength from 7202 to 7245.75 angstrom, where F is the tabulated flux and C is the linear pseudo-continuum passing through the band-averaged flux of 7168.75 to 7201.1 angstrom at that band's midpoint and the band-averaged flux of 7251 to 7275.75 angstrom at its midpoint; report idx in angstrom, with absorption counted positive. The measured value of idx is 3.50 angstrom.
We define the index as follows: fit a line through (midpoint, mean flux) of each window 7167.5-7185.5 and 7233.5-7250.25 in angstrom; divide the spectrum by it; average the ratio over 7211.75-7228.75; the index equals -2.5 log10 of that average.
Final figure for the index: 0.12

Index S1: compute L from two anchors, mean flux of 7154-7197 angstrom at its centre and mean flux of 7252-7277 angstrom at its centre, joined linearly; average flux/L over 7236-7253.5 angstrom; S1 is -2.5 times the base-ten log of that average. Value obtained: -0.12 mag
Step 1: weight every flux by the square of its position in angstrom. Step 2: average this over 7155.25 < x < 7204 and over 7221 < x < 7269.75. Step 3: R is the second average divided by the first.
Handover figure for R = 1.2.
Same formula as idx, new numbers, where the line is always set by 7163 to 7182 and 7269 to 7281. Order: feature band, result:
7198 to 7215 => 0.4 angstrom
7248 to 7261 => -4.6 angstrom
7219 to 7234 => 0.3 angstrom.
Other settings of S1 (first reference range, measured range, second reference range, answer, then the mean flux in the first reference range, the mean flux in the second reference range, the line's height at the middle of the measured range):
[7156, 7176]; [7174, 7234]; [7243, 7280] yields 0.09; 20.9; 27.1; 23.4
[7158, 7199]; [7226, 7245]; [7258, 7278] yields 0.03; 21.1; 24.4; 23.2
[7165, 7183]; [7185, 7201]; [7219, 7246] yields 0.02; 21.1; 22.9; 21.7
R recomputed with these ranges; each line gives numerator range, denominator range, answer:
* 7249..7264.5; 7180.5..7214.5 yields 1.40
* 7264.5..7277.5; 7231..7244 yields 1.10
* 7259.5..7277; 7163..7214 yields 1.17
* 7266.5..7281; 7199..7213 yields 1.14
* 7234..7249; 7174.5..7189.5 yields 1.22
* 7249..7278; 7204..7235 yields 1.27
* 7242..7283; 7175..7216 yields 1.26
